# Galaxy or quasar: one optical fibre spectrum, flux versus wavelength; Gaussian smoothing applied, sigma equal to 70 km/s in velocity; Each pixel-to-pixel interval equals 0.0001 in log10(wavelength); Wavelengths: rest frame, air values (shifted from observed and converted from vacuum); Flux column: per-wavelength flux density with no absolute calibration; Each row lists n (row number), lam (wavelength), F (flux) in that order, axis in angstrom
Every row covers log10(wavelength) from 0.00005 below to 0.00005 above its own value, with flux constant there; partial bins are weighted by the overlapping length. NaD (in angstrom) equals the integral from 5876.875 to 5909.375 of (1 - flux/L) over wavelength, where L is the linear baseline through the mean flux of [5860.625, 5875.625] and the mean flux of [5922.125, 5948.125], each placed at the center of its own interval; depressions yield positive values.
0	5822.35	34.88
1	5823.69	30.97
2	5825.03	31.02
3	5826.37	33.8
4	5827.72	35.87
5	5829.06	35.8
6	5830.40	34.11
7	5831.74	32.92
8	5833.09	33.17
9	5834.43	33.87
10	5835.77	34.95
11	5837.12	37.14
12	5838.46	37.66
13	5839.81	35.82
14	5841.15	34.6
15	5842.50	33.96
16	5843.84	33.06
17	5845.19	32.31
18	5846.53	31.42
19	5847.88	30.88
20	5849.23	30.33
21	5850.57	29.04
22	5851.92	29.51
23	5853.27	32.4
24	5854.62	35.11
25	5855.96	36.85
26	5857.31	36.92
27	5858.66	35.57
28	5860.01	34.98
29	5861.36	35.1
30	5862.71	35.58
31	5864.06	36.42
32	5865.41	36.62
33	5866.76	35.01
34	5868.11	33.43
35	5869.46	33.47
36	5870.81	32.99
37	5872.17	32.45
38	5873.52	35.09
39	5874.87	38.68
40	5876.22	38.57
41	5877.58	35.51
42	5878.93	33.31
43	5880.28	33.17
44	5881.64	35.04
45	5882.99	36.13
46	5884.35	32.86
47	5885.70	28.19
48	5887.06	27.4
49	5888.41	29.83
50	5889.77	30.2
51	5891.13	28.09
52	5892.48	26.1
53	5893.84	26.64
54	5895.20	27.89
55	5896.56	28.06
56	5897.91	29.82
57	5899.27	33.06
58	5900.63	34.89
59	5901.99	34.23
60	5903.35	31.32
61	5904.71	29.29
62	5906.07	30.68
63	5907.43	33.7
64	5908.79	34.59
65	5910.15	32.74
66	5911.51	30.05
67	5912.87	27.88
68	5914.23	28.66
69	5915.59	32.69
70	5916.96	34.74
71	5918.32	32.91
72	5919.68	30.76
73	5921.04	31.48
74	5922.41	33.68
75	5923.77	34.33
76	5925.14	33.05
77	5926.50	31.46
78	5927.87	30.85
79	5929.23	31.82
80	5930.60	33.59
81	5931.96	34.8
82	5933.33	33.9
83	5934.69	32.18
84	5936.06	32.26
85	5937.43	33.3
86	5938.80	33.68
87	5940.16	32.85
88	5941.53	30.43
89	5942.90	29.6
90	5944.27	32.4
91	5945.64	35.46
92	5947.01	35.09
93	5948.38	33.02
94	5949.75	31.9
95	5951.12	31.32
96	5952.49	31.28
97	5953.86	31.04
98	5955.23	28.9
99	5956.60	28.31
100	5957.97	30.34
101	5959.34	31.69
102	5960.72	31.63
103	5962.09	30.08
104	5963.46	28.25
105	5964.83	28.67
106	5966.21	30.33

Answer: 2.8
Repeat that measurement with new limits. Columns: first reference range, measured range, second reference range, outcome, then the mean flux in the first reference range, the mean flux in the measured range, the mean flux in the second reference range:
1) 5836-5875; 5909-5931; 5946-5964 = 0.15 angstrom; 34.2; 32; 31.1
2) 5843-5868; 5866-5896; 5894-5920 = 0.31 angstrom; 33.7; 32.3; 31.4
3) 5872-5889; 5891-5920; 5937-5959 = 1.78 angstrom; 33.6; 30.9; 31.8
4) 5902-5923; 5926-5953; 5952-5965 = -1.59 angstrom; 31.8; 32.6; 30.1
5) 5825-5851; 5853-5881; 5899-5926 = -1.71 angstrom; 33.7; 35.1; 32.2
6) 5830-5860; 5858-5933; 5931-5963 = 0.75 angstrom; 33.7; 32.5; 32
